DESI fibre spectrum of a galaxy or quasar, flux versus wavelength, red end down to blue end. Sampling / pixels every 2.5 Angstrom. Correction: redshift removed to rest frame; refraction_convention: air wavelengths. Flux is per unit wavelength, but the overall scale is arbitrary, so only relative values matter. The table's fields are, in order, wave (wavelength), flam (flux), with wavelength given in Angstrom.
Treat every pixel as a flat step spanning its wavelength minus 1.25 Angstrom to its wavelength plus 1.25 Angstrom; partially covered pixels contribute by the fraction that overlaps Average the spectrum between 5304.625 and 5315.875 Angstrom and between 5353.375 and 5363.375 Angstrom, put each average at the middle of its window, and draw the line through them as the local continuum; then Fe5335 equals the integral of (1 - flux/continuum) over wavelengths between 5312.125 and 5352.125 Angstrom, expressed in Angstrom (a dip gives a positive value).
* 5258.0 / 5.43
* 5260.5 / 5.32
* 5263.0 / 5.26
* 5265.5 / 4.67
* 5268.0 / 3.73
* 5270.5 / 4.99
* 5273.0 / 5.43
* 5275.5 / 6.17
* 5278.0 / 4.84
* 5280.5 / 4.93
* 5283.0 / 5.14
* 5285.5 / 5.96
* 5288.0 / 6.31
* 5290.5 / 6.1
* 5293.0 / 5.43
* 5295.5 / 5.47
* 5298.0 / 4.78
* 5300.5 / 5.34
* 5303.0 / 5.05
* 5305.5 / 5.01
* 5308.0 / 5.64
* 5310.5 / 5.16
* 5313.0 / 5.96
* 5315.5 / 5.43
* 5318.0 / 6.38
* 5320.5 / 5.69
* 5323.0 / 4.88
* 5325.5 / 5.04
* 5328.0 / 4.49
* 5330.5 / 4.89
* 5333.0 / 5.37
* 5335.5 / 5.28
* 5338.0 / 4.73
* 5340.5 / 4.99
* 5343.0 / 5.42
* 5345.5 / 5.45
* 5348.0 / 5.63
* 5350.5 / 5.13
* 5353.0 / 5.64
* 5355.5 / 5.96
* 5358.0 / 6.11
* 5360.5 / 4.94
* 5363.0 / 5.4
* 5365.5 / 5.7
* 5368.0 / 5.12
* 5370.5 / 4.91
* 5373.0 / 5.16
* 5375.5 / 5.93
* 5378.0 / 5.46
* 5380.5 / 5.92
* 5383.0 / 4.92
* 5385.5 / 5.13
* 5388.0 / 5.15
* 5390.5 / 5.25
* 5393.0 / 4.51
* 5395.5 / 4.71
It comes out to 1.7 Angstrom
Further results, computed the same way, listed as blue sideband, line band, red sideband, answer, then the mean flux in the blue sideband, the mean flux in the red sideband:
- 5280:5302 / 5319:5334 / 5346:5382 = 1.16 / 5.51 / 5.5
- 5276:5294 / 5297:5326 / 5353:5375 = 0.75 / 5.56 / 5.44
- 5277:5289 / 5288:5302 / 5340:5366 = -0.14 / 5.43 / 5.5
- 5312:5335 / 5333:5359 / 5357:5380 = -0.21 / 5.34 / 5.42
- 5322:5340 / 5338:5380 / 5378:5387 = -2.11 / 4.96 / 5.34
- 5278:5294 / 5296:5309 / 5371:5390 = 0.87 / 5.59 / 5.36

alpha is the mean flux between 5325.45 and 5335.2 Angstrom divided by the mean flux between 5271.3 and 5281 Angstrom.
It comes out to 0.9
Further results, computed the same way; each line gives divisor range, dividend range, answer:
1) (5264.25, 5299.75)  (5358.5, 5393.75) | 1.00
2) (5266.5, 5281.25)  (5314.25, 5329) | 1.06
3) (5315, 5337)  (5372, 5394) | 1.00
